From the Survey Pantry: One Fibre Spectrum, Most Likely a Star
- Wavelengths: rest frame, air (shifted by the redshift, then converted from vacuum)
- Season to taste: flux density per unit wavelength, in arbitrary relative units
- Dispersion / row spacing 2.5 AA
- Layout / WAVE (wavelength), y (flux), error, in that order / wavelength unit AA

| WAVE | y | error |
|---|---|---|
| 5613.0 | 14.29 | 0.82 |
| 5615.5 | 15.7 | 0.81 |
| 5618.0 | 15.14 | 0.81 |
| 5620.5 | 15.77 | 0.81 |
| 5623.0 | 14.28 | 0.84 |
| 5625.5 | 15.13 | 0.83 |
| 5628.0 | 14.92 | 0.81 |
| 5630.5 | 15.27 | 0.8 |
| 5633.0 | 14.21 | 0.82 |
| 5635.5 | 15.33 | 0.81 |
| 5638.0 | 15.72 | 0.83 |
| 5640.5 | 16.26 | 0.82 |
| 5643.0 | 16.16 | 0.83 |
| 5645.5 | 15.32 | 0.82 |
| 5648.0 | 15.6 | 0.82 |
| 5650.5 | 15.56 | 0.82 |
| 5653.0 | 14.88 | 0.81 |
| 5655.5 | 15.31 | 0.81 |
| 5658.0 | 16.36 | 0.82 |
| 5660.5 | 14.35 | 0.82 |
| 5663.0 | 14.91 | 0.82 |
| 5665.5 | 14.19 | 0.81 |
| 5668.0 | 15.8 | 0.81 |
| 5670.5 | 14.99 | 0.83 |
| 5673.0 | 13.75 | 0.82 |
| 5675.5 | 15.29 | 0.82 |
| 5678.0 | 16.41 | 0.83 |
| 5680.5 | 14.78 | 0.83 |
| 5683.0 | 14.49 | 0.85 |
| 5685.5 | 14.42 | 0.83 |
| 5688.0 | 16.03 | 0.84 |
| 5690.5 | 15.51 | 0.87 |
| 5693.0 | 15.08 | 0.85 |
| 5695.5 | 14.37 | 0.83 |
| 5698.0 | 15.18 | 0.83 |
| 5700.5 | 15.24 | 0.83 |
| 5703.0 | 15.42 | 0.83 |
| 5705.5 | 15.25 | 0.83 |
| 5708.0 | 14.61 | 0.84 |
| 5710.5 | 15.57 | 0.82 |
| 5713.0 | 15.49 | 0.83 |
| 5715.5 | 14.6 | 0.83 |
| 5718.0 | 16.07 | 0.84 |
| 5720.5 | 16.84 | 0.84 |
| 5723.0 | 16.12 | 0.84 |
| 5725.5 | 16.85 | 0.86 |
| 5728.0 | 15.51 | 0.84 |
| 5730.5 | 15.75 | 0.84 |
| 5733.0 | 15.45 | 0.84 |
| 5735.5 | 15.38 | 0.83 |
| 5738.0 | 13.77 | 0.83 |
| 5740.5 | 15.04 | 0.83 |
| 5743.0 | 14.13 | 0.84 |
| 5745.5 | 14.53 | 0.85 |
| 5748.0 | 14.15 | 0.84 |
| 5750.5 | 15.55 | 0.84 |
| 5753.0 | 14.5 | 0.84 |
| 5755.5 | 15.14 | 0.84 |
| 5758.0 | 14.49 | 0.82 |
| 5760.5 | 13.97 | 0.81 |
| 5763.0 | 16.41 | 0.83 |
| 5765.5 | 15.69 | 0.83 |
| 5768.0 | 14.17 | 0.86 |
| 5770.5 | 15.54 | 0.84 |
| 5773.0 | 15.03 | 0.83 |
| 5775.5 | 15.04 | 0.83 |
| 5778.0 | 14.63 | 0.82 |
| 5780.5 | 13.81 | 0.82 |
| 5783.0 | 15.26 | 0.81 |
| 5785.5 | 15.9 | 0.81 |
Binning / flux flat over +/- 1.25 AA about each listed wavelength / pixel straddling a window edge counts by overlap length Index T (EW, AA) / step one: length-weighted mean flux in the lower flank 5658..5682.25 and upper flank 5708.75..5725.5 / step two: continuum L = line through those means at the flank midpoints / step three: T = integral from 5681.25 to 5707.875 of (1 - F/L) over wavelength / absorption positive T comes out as 0.6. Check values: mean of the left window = 15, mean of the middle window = 15.1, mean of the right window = 15.8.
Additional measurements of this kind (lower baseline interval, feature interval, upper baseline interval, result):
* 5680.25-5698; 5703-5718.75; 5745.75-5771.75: -0.3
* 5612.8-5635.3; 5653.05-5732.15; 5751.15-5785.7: -1.7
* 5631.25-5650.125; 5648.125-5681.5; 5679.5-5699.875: 0.3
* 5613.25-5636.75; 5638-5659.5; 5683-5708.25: -0.9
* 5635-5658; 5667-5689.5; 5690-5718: 0.4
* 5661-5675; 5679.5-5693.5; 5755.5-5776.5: -0.2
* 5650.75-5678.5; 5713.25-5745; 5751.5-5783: -1.0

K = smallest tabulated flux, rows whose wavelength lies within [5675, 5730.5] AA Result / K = 14.37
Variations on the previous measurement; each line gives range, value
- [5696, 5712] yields 14.61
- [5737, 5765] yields 13.77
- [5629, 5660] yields 14.21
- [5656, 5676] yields 13.75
